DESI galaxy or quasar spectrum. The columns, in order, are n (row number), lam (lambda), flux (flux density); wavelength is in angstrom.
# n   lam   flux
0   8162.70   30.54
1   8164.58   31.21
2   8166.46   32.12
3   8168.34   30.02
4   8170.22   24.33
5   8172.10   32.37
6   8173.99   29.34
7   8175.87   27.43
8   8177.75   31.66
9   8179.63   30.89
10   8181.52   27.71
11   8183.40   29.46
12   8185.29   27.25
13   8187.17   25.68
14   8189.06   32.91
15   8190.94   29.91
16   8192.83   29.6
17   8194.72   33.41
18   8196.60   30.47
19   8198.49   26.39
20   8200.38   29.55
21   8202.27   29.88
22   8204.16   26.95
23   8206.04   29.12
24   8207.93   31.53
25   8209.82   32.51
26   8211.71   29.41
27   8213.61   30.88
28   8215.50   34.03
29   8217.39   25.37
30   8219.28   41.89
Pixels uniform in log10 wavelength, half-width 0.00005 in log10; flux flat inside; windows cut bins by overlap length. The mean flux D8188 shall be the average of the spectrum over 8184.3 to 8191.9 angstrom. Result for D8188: 28.9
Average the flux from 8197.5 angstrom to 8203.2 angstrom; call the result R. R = 28.6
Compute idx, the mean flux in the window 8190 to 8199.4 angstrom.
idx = 30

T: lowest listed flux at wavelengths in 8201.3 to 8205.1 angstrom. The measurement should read 26.95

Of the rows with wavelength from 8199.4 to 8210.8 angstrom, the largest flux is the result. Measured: 32.51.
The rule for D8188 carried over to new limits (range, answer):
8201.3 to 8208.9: 29.4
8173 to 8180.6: 29.8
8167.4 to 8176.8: 28.7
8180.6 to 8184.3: 28.6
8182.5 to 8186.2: 28.3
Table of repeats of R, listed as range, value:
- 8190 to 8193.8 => 29.7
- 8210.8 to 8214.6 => 30.1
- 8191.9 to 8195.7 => 31.5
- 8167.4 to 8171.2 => 27.3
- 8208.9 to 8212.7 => 30.9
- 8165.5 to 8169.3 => 31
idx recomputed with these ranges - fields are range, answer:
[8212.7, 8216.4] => 32.5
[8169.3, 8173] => 28.3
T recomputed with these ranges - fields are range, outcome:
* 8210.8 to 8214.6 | 29.41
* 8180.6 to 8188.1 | 25.68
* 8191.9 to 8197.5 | 29.6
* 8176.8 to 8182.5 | 27.71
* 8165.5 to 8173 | 24.33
